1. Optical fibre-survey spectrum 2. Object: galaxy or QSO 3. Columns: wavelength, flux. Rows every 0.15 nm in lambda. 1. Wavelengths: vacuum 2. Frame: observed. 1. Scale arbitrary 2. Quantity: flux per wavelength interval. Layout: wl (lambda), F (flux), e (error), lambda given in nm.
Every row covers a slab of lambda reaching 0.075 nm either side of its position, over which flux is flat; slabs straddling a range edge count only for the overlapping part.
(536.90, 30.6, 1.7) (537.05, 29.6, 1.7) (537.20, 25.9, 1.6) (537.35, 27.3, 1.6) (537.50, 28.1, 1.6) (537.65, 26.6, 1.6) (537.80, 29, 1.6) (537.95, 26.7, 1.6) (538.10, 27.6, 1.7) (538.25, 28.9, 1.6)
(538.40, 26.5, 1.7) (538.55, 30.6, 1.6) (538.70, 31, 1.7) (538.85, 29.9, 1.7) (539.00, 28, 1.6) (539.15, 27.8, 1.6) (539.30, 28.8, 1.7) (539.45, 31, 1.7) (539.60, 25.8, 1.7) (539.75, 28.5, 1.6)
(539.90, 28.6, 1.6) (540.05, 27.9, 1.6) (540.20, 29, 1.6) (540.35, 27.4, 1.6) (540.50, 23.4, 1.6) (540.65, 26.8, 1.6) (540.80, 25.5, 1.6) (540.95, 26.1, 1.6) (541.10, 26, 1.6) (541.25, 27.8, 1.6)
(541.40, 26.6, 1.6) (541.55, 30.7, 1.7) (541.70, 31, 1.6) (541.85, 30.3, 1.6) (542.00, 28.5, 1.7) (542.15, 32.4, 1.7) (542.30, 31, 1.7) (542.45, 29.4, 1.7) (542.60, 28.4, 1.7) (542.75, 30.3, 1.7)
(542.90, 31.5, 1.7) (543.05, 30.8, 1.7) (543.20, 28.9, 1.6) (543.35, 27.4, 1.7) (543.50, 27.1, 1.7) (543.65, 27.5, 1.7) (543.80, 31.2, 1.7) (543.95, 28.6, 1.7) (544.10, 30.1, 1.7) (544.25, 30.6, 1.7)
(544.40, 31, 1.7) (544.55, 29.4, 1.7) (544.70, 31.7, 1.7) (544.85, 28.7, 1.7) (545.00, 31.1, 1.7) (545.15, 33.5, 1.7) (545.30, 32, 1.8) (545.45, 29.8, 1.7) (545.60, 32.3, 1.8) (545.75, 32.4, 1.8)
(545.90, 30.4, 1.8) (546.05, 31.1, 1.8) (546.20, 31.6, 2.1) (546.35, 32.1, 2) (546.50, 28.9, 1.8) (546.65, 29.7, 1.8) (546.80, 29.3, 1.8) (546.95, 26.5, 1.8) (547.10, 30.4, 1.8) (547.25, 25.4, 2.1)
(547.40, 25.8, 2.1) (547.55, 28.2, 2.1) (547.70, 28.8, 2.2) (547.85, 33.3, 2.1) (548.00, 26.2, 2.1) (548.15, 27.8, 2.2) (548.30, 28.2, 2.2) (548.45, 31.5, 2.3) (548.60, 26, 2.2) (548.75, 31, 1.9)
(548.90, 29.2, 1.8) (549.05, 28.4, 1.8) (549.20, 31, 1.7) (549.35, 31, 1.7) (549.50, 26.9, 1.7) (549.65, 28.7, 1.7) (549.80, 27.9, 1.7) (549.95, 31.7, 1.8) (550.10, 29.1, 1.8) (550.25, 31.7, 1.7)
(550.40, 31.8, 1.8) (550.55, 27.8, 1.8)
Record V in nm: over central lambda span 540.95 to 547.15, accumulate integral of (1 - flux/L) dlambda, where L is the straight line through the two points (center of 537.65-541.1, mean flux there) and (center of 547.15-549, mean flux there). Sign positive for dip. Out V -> -0.37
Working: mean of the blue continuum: 27.9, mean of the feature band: 29.9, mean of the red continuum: 28.5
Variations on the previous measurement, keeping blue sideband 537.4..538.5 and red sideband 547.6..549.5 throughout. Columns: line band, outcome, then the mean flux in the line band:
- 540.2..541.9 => 0.04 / 27.4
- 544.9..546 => -0.11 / 31.6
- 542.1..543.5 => -0.07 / 29.8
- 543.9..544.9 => -0.05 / 30.1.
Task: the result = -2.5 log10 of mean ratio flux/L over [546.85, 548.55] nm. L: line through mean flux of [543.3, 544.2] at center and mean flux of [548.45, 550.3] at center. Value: 0.03 mag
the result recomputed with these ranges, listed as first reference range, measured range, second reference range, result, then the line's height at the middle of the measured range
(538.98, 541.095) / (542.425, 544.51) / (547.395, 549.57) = -0.05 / 28.1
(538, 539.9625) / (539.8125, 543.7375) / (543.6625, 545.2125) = 0.04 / 29.6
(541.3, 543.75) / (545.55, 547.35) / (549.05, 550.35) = -0.01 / 29.6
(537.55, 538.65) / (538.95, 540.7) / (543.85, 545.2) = 0.04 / 28.7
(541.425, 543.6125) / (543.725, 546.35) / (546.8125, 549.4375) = -0.06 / 29.3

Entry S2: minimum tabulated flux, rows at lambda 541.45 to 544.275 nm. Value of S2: 27.1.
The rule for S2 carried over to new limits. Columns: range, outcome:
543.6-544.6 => 27.5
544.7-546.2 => 28.7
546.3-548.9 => 25.4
